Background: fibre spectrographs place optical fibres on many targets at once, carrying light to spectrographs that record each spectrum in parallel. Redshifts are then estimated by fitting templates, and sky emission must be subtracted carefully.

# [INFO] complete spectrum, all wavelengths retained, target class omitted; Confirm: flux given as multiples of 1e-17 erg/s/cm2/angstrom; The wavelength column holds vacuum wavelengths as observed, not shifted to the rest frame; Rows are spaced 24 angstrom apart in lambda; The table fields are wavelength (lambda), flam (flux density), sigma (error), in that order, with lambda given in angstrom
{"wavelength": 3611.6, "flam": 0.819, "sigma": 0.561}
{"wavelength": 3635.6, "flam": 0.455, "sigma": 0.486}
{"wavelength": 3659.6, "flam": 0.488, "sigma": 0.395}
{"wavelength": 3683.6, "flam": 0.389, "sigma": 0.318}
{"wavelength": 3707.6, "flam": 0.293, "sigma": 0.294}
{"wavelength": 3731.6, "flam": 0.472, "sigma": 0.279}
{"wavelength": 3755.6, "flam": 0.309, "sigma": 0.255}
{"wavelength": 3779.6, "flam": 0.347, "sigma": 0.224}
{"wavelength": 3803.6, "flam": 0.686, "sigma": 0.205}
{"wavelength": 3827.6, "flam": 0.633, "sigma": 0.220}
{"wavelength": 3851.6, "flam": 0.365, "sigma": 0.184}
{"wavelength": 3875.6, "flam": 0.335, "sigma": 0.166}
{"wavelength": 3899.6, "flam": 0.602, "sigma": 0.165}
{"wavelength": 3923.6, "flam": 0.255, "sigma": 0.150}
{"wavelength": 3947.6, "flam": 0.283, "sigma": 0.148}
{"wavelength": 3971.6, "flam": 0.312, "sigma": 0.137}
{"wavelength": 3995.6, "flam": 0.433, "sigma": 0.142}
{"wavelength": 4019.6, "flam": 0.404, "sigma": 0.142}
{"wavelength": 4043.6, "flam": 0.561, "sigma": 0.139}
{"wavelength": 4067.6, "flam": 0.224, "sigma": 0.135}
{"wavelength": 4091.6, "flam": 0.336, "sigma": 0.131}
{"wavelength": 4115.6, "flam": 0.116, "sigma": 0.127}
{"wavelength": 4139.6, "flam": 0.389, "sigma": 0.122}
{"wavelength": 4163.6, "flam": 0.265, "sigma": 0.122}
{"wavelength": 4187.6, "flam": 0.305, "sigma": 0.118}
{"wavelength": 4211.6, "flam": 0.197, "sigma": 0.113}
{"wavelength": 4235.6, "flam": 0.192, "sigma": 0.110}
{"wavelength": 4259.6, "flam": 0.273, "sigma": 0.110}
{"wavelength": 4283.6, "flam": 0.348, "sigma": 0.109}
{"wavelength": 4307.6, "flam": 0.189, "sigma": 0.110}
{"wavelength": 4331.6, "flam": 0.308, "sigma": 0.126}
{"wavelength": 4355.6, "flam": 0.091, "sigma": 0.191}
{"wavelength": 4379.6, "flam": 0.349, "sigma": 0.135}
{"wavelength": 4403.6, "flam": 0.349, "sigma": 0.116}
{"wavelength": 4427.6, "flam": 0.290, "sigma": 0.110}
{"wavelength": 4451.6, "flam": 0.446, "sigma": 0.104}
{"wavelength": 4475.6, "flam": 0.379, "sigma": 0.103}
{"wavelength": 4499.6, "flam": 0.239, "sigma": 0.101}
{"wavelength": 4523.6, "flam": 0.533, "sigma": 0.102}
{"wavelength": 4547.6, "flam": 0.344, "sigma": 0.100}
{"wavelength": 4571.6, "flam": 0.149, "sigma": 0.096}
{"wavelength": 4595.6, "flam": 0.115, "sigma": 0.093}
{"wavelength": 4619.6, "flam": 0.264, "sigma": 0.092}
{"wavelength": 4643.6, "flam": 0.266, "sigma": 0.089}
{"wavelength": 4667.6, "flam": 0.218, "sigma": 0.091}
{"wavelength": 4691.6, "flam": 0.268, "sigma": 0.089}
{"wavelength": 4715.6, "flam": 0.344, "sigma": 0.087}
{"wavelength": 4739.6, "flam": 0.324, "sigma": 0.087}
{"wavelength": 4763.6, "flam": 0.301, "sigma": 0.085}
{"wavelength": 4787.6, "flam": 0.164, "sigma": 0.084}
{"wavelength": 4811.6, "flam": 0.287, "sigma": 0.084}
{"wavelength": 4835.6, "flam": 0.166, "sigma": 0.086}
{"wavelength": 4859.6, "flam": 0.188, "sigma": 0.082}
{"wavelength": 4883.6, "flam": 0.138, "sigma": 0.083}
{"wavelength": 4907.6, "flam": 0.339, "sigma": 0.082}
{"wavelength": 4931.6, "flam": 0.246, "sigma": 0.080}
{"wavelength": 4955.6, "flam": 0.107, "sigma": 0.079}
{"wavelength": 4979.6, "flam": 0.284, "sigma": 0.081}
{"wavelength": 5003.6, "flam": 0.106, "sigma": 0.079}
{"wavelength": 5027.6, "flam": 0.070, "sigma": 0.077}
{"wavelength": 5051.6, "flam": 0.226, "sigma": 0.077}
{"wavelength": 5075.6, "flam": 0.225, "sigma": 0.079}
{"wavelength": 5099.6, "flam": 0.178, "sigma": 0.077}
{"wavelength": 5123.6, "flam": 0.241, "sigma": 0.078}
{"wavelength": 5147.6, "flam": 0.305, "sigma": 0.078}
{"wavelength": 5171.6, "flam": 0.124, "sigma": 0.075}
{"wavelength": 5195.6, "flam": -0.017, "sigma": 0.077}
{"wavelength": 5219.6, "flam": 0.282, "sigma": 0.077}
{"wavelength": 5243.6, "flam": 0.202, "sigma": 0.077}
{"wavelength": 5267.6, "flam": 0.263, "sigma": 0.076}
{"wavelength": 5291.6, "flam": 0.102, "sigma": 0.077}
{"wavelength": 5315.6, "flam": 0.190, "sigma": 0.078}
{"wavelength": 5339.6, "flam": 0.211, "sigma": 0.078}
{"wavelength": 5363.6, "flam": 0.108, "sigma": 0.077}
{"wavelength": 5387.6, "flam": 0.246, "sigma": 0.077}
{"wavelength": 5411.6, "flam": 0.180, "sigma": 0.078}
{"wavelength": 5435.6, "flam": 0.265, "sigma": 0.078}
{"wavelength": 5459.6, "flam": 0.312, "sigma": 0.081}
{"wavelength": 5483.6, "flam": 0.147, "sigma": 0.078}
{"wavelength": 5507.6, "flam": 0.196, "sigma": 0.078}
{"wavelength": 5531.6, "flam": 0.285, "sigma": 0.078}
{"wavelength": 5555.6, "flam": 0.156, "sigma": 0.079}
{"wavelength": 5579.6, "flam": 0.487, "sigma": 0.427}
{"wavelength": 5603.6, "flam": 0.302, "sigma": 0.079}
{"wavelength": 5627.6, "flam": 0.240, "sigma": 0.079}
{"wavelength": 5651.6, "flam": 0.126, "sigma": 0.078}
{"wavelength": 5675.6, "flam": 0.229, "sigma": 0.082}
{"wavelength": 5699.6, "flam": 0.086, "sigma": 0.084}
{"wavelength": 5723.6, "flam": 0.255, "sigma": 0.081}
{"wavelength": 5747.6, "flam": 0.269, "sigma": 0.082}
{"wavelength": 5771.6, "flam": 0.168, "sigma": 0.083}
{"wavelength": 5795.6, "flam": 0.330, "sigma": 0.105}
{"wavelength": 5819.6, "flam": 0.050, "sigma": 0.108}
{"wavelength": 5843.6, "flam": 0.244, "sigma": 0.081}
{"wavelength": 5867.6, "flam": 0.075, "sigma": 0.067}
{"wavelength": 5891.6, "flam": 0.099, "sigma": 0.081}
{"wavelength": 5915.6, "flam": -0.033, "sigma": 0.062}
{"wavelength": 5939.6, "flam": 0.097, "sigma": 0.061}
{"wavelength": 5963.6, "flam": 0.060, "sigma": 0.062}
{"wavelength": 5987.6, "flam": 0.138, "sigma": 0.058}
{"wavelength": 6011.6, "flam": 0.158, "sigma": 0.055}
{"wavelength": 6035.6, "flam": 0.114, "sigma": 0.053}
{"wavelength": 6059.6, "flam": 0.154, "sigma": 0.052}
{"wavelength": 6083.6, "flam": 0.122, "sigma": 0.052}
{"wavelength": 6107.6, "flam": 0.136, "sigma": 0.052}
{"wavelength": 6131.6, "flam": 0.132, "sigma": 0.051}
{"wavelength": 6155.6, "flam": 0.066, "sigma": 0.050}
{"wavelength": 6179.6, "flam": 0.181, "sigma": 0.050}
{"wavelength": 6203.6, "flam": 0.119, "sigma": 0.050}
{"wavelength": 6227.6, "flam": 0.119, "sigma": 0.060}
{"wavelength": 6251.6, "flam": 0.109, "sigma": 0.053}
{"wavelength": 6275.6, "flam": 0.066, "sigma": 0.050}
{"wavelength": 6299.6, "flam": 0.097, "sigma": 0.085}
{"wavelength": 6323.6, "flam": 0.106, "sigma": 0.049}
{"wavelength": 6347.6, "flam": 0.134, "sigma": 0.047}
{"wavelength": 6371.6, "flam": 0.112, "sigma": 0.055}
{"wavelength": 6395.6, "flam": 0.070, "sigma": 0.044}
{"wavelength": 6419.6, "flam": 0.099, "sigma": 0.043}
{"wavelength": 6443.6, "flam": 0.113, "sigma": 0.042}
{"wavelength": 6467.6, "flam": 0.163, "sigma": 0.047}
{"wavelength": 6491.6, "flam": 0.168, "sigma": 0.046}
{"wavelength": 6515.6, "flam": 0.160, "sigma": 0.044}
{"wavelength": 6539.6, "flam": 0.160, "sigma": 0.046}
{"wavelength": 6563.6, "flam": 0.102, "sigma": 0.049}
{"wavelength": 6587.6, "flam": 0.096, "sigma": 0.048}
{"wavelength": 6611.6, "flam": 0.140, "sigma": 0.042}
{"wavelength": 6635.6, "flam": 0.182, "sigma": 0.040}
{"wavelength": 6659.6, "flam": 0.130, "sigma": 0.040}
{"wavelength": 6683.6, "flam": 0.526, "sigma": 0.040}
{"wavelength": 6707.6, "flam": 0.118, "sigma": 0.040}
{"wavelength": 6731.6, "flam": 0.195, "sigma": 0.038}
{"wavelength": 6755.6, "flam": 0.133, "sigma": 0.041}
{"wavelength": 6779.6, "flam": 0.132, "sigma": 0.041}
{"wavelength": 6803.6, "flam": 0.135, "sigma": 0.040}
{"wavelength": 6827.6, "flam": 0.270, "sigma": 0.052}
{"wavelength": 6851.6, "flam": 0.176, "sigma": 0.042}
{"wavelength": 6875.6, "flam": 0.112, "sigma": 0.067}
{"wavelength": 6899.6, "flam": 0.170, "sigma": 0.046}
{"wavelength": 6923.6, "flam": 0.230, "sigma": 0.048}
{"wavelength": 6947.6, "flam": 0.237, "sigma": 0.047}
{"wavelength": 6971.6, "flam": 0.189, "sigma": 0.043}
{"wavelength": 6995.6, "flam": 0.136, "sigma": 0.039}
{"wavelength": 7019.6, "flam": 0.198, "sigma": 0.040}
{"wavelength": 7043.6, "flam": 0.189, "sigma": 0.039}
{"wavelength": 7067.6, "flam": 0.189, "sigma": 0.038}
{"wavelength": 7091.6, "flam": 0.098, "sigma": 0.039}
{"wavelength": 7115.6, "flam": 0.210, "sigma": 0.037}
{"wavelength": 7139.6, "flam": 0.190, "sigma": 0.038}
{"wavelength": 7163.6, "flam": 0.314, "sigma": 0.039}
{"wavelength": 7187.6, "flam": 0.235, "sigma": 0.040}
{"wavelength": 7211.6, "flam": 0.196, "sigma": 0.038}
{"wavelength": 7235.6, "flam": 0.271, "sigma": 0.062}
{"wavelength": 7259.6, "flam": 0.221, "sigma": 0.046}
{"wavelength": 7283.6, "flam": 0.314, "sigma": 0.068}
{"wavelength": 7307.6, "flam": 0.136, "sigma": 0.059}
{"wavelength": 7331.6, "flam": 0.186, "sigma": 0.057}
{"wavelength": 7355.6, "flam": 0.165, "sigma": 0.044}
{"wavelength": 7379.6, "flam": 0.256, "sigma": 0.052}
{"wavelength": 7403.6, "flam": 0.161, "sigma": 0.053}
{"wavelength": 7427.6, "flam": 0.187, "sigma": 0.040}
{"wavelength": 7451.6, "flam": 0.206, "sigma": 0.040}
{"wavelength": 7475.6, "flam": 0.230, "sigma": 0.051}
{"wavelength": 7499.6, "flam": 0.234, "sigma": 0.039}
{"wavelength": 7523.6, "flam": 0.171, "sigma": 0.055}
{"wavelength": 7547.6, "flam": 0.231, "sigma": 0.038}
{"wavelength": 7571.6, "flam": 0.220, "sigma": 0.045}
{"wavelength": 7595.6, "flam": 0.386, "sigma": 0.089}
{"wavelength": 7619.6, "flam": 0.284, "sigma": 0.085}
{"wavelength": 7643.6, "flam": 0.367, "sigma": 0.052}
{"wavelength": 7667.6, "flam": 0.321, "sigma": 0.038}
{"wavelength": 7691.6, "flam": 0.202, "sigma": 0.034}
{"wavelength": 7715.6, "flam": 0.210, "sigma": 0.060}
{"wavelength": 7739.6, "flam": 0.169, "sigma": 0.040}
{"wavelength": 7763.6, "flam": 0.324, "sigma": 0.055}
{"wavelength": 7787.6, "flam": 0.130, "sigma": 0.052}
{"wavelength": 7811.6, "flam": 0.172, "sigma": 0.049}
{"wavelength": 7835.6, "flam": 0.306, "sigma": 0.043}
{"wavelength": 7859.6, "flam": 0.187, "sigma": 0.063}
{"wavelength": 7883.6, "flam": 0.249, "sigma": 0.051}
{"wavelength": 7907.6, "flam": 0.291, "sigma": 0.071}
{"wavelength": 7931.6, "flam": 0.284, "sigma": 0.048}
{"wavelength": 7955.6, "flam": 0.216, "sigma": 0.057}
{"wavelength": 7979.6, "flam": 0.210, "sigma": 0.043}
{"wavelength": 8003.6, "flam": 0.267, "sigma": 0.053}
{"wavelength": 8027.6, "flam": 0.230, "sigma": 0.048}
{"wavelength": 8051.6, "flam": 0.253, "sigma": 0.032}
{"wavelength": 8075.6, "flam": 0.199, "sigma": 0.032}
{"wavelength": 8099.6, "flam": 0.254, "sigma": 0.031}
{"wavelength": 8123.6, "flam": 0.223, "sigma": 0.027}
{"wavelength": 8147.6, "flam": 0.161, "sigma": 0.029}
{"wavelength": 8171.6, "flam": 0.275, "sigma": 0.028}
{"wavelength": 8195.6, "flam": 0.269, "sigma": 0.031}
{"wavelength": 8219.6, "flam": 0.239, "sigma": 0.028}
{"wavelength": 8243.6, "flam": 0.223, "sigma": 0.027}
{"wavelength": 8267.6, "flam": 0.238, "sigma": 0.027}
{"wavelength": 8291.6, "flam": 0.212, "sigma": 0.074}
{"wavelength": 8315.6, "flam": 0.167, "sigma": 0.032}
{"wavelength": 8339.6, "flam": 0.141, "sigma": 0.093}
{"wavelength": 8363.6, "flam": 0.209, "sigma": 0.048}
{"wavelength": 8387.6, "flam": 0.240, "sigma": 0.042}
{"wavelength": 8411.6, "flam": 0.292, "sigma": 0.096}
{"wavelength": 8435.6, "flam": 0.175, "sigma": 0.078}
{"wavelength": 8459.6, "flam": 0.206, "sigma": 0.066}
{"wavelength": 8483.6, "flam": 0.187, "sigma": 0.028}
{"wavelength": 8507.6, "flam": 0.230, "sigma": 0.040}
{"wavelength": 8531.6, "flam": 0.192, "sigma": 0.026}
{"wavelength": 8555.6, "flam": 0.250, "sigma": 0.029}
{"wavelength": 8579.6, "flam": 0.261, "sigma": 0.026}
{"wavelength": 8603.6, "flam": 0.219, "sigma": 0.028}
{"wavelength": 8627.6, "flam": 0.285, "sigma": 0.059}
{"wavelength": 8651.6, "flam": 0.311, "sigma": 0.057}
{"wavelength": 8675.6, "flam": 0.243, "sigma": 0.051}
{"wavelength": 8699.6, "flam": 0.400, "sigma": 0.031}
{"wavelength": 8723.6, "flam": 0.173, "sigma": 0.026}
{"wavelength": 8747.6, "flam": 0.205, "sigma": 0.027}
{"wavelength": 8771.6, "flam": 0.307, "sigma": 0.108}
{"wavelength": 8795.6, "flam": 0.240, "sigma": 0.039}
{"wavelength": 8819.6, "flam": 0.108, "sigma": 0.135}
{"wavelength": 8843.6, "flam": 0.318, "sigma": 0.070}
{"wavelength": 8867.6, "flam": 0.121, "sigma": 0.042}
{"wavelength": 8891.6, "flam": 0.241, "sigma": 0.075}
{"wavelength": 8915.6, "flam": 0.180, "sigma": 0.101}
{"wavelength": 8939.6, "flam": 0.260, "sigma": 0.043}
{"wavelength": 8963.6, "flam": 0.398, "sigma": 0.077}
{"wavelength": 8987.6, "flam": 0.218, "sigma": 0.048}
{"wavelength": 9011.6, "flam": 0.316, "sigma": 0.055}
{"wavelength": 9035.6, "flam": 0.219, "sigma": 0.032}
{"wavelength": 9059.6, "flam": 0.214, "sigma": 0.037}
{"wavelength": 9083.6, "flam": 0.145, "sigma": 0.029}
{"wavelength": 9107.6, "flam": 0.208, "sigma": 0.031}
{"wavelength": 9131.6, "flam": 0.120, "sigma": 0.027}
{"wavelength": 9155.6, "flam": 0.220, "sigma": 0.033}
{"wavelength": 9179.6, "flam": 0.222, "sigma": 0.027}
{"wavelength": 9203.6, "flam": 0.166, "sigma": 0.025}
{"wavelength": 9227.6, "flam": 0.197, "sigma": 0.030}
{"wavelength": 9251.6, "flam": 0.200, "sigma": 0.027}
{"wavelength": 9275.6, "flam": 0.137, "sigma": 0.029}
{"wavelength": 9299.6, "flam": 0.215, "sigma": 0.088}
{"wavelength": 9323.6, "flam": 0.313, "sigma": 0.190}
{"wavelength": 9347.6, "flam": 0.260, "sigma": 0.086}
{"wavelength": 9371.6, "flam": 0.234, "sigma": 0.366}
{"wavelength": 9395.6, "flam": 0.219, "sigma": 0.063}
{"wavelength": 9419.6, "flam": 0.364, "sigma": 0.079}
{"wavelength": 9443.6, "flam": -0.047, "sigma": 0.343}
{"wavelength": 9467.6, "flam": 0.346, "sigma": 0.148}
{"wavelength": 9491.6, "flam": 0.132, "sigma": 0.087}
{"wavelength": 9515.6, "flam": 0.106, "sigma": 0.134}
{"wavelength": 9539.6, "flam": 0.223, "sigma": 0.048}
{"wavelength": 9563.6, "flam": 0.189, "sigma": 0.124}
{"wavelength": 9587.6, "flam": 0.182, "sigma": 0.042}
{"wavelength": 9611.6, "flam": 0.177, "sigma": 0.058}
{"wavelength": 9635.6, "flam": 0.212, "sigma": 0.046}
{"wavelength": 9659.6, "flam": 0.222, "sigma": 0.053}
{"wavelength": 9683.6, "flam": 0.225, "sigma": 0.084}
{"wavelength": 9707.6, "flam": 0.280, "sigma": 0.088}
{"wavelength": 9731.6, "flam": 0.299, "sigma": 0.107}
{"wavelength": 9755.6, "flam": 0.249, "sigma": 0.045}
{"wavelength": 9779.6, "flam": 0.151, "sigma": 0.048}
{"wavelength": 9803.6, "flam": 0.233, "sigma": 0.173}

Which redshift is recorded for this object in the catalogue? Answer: 0.790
